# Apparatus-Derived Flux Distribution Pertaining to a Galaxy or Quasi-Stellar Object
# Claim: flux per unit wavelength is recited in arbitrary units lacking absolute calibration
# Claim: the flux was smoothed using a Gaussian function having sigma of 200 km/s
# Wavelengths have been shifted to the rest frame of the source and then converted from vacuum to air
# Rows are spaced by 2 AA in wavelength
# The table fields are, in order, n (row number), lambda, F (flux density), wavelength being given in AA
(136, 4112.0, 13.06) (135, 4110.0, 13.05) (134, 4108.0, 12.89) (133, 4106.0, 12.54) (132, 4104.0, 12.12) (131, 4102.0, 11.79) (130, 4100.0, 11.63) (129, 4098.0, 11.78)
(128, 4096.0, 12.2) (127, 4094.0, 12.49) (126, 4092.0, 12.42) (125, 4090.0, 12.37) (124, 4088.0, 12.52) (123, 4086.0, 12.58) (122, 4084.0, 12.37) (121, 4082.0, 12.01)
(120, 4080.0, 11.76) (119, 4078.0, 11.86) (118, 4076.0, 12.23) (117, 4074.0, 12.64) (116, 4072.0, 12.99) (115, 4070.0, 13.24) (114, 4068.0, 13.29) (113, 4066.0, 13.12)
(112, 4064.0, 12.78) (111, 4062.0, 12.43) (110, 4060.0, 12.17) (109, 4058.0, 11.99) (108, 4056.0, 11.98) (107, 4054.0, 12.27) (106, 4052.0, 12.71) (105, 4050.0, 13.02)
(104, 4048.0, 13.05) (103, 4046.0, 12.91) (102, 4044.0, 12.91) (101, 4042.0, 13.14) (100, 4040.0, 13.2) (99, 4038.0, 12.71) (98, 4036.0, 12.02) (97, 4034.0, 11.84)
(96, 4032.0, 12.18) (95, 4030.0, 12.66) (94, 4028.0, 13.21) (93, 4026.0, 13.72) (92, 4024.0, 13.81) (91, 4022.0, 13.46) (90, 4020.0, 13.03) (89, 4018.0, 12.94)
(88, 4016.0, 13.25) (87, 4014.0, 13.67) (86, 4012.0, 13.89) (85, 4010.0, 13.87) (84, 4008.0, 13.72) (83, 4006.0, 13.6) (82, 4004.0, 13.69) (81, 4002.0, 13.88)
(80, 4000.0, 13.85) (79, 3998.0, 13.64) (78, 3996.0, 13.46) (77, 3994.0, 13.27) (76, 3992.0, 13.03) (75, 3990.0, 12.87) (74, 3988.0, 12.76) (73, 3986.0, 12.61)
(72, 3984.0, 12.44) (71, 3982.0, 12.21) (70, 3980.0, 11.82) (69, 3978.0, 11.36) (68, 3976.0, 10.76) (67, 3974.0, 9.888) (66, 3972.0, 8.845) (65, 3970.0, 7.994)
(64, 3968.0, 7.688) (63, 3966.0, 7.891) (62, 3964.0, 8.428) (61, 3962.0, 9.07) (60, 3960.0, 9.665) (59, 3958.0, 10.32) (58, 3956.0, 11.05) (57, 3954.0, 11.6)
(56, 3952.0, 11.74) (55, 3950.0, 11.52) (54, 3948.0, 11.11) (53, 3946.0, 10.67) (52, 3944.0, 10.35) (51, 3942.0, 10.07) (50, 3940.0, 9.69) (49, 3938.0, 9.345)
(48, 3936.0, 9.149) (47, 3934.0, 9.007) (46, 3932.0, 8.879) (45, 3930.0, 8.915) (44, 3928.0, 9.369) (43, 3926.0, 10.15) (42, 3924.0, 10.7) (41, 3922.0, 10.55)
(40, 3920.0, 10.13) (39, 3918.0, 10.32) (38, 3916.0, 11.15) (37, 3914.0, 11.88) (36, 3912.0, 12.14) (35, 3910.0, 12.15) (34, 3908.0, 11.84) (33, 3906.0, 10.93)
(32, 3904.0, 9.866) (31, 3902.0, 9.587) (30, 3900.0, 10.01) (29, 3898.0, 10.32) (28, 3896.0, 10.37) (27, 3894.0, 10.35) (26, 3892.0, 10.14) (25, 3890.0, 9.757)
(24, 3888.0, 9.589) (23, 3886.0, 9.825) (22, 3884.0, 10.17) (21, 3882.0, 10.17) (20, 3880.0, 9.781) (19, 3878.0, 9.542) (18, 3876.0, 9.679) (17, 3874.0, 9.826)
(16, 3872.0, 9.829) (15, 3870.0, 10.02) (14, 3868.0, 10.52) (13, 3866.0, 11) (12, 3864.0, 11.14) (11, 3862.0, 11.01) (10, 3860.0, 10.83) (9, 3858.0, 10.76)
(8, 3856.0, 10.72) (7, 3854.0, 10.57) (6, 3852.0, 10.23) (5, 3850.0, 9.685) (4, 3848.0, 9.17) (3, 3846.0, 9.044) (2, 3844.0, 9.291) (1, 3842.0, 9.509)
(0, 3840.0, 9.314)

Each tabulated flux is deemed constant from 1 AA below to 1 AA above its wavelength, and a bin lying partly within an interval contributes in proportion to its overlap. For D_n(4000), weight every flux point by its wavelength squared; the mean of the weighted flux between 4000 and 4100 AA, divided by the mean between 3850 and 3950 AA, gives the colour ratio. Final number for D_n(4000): 1.3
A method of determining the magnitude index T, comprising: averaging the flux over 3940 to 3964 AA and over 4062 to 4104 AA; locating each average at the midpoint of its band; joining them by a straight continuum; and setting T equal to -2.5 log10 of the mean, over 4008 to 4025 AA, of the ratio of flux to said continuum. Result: -0.180 mag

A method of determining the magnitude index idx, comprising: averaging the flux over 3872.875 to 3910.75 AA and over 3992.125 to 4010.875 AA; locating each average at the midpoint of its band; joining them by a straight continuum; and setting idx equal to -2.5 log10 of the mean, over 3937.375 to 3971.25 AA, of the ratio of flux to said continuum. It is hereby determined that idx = 0.22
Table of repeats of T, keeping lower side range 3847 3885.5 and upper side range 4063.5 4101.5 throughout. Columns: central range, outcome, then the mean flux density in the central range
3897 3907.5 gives 0.04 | 10.2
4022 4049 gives -0.08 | 12.9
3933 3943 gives 0.16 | 9.45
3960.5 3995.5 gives 0.06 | 10.8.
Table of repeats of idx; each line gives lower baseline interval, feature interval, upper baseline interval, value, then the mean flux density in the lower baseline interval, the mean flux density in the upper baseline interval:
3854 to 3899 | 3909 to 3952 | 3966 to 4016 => 0.08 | 10.3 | 12.2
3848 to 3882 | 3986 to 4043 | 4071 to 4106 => -0.14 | 10.3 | 12.2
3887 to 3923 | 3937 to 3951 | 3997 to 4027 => 0.13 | 10.6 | 13.6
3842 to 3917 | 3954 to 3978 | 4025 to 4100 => 0.20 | 10.3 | 12.5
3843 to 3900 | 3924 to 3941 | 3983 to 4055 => 0.21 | 10.1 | 13.1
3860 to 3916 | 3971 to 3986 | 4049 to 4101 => 0.02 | 10.4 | 12.4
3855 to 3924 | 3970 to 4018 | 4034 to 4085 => -0.07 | 10.5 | 12.6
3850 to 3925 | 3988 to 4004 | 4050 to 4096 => -0.15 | 10.5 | 12.5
